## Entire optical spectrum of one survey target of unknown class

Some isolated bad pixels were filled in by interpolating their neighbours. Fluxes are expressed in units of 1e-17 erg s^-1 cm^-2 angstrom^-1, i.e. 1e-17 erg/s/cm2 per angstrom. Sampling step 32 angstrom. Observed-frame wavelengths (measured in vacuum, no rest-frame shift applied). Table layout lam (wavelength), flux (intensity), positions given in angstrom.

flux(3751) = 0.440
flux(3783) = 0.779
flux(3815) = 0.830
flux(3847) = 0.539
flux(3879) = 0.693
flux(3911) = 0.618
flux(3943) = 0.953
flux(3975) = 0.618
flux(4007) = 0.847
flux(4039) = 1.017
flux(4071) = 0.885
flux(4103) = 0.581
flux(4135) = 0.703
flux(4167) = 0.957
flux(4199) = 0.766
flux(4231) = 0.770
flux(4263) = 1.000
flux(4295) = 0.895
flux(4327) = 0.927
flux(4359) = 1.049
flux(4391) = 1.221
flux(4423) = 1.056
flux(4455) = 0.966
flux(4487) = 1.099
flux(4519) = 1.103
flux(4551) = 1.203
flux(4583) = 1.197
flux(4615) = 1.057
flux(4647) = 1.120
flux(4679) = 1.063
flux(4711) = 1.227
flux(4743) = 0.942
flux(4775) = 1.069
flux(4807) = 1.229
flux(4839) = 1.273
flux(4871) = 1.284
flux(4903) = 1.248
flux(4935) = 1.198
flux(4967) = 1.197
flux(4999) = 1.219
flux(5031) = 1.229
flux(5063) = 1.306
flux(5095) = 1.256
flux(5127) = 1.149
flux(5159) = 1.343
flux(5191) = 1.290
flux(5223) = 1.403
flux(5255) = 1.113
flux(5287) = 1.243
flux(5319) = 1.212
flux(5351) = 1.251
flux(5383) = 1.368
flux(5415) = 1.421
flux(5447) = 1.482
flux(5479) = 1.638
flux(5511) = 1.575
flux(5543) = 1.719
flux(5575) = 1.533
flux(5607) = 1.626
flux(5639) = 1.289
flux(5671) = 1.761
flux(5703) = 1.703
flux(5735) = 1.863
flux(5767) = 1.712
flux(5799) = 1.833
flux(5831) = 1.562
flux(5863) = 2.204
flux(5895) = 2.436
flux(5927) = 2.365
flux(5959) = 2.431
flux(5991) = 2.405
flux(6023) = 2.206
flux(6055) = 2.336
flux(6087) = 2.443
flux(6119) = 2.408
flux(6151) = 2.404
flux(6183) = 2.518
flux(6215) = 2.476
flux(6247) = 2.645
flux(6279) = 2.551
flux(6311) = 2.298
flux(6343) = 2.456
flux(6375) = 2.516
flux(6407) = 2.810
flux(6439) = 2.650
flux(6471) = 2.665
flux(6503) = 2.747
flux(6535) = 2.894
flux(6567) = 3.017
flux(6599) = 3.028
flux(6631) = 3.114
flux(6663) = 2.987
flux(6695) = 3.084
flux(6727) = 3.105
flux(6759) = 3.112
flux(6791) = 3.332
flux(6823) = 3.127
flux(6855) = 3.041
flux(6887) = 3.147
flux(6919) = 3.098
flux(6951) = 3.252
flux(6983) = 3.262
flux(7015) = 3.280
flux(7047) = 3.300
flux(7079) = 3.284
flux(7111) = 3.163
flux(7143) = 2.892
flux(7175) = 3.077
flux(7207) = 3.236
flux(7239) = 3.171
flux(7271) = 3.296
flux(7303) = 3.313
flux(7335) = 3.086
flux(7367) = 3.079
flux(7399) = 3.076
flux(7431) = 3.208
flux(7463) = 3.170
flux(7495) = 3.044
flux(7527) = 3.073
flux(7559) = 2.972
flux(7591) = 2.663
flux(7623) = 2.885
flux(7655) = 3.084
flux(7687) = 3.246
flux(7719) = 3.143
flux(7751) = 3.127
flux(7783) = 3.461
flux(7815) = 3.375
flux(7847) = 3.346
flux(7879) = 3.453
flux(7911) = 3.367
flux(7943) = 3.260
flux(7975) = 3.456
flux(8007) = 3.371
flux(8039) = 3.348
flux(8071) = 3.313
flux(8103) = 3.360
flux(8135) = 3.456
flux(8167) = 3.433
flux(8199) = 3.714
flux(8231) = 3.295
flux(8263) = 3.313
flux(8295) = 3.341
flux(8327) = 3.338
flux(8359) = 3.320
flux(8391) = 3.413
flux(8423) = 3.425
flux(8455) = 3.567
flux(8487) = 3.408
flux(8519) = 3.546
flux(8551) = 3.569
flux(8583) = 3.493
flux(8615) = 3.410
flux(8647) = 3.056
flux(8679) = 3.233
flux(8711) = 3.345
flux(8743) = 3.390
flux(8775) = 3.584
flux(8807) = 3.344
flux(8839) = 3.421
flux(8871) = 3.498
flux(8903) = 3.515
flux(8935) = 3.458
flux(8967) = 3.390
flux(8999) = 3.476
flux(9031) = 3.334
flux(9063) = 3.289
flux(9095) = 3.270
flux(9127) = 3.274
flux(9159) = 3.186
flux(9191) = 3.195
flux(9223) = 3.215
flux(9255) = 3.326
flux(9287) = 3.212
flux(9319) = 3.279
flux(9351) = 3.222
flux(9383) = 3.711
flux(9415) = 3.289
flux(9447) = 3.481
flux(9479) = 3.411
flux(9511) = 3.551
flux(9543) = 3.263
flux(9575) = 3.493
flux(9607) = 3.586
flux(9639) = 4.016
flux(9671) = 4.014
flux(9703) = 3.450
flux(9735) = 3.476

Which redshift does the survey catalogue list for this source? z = 0.469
